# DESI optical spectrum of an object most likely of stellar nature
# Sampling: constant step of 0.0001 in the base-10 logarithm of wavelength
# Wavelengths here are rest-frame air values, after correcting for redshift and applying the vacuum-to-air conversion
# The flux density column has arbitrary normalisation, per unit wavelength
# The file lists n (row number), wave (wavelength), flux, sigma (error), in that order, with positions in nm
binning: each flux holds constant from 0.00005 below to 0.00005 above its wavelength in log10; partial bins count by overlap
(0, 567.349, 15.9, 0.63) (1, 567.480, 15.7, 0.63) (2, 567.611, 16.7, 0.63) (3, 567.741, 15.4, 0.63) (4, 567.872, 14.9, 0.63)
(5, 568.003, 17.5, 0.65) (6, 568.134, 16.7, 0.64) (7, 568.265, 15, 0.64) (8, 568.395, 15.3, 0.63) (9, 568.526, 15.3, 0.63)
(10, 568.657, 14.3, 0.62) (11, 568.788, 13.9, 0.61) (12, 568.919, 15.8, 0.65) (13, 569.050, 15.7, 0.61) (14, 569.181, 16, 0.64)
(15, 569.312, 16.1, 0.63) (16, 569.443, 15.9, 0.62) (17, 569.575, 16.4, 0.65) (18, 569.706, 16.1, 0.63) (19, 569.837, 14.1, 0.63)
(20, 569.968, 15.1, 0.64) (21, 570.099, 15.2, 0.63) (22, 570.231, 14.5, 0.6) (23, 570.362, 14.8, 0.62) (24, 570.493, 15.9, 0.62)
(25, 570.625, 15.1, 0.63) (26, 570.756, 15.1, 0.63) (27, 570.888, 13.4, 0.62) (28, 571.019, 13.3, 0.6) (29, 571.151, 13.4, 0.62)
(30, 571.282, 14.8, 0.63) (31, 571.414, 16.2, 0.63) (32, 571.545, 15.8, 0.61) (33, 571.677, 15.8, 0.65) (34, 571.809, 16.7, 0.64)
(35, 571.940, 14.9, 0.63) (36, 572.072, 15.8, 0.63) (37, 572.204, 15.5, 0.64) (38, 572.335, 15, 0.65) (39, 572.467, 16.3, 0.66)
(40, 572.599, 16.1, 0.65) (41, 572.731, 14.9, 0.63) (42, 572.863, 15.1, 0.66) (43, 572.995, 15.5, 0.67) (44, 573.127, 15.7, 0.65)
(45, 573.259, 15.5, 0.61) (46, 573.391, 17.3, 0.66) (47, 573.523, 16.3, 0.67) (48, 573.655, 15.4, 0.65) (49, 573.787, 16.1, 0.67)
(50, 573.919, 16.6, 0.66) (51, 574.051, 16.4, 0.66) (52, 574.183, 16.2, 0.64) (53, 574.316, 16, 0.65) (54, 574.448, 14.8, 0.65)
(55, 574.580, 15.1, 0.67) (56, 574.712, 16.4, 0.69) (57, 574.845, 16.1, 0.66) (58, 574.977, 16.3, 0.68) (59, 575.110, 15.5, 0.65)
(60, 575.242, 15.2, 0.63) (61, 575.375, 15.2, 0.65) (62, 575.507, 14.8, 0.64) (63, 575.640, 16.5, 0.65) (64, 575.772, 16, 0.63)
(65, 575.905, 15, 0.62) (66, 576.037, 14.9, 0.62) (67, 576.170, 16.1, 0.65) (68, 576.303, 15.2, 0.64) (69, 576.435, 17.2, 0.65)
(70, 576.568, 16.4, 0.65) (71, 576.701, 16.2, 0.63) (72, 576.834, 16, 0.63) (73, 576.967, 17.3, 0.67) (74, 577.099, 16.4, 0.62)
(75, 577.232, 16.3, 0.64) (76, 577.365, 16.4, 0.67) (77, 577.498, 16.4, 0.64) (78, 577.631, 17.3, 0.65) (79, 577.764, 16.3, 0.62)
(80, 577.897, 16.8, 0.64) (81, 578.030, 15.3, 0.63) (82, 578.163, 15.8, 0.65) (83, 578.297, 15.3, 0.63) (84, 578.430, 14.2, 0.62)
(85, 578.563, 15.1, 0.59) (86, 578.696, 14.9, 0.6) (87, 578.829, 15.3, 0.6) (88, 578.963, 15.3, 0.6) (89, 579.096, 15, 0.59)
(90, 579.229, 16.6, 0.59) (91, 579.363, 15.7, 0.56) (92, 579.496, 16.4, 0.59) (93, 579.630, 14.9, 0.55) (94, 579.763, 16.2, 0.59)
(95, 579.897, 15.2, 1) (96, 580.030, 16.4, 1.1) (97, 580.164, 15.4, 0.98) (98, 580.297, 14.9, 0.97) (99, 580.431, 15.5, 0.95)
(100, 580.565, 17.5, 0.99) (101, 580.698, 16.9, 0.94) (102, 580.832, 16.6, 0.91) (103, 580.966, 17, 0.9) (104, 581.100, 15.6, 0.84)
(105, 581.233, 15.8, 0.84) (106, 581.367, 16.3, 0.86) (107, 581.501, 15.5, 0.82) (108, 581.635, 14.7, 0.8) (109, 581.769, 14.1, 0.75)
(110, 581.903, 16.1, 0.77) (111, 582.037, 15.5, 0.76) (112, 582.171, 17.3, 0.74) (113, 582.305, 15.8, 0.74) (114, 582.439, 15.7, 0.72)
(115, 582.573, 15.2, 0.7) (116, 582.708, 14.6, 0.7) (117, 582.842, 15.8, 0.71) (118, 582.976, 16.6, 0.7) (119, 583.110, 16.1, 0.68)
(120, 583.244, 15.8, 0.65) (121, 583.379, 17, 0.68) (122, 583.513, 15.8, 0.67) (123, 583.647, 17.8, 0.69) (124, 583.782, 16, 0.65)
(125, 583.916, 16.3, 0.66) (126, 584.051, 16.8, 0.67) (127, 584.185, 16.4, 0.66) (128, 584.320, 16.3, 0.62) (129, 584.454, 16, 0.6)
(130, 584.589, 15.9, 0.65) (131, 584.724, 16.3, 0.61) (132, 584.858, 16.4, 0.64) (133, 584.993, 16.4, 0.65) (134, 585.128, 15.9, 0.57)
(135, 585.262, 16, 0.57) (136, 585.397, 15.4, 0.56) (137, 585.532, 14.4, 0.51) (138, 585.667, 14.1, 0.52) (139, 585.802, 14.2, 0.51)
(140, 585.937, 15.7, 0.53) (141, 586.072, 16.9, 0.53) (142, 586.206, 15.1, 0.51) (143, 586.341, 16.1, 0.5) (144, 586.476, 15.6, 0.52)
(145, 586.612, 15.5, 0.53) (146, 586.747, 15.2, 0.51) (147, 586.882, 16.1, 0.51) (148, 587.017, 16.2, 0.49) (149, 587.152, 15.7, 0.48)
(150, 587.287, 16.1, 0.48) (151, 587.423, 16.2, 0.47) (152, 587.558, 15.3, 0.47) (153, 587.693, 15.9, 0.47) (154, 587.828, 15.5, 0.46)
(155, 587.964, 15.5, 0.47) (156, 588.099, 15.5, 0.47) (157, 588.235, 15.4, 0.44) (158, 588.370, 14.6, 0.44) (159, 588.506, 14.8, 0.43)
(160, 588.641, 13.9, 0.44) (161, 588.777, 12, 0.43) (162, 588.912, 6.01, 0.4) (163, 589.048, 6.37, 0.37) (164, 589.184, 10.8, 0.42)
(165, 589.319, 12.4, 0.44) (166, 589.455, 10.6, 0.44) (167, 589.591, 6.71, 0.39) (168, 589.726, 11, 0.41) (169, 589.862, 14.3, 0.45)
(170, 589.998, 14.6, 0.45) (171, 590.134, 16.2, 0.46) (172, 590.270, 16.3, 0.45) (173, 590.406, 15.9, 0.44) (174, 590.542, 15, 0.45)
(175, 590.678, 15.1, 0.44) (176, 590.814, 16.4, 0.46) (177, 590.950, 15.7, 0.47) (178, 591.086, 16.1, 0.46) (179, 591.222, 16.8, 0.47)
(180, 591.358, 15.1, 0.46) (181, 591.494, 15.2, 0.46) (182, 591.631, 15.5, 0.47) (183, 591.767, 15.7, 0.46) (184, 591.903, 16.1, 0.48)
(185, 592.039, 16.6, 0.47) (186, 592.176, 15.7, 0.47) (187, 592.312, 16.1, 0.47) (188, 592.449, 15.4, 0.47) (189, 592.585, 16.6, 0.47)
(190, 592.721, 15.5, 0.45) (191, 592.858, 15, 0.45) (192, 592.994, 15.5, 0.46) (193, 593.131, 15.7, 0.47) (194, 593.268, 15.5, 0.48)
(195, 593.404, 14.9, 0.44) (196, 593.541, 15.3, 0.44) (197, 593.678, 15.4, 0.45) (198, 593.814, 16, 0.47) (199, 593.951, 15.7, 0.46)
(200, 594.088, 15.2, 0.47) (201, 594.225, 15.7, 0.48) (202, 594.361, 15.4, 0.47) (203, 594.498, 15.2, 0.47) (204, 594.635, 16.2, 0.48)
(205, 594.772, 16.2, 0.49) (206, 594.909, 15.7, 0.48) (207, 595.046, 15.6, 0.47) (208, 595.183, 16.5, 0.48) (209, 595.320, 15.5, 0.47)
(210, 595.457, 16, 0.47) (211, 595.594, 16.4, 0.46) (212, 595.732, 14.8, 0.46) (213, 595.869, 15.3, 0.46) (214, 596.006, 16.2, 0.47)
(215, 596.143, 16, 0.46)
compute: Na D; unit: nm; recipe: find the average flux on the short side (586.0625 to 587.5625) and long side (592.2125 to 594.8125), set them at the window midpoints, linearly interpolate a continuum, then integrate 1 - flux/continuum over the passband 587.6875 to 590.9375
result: 0.49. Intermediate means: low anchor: 15.8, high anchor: 15.6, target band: 13.4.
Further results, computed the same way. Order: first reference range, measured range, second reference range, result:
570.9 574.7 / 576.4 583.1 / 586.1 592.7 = -0.32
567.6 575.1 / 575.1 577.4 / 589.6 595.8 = -0.06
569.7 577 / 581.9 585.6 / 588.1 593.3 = -0.32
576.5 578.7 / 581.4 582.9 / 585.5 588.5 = 0.03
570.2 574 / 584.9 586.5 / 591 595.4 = 0.01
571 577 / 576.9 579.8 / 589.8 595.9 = -0.03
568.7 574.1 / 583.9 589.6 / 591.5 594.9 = 0.34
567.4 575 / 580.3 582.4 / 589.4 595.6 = -0.08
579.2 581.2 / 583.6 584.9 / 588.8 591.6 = -0.13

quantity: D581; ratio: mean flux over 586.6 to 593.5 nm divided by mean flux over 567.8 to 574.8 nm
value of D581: 0.94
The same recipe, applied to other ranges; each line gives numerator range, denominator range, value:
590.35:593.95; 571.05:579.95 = 1.00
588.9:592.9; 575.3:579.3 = 0.90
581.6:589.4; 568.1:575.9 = 0.98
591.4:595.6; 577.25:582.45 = 0.99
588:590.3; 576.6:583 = 0.78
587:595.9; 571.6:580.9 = 0.94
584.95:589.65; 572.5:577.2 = 0.90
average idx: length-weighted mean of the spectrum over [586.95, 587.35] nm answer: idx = 16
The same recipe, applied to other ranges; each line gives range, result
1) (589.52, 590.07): 11.7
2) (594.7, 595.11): 15.8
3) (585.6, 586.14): 15.2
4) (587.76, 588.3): 15.5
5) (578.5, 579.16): 15.1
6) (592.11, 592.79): 15.9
